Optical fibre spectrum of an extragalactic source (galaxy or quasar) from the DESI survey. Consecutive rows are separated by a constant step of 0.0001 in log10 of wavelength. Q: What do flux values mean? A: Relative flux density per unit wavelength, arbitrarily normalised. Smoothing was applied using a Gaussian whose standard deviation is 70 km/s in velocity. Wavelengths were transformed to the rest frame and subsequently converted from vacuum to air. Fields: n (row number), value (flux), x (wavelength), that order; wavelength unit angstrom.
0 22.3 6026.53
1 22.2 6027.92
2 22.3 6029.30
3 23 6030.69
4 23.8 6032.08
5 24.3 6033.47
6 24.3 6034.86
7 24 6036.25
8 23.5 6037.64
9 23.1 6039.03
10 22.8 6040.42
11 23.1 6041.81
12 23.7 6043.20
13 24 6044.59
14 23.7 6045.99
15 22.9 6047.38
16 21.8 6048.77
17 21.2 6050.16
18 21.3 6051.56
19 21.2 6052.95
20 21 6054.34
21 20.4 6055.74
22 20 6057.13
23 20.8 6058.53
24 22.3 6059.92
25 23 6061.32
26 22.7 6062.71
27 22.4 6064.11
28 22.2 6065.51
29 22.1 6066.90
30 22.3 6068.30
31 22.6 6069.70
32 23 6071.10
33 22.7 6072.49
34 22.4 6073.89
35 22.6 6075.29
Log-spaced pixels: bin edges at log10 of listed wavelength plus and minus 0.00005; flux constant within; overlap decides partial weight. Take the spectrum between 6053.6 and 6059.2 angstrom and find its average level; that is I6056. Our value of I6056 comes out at 20.5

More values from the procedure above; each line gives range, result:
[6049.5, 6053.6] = 21.2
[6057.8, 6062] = 22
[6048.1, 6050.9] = 21.5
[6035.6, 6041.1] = 23.4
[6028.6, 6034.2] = 23.4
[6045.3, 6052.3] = 22.2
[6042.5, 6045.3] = 23.8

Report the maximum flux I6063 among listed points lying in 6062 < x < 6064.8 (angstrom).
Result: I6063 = 22.7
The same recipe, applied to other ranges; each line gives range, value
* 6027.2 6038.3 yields 24.3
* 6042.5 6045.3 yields 24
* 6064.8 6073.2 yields 23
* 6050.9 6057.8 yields 21.3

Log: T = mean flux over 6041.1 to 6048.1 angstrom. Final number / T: 23.5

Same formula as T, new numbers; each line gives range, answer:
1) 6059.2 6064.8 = 22.6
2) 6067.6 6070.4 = 22.4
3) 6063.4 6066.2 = 22.2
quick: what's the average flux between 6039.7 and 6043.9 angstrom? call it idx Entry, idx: 23.2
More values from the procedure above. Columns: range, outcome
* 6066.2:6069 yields 22.2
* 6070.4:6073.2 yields 22.9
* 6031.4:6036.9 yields 24.1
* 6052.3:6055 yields 21.1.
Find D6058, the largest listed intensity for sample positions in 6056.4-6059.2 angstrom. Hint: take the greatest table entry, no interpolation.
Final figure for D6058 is 20.8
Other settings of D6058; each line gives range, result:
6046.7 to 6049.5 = 22.9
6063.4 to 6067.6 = 22.4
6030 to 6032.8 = 23.8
